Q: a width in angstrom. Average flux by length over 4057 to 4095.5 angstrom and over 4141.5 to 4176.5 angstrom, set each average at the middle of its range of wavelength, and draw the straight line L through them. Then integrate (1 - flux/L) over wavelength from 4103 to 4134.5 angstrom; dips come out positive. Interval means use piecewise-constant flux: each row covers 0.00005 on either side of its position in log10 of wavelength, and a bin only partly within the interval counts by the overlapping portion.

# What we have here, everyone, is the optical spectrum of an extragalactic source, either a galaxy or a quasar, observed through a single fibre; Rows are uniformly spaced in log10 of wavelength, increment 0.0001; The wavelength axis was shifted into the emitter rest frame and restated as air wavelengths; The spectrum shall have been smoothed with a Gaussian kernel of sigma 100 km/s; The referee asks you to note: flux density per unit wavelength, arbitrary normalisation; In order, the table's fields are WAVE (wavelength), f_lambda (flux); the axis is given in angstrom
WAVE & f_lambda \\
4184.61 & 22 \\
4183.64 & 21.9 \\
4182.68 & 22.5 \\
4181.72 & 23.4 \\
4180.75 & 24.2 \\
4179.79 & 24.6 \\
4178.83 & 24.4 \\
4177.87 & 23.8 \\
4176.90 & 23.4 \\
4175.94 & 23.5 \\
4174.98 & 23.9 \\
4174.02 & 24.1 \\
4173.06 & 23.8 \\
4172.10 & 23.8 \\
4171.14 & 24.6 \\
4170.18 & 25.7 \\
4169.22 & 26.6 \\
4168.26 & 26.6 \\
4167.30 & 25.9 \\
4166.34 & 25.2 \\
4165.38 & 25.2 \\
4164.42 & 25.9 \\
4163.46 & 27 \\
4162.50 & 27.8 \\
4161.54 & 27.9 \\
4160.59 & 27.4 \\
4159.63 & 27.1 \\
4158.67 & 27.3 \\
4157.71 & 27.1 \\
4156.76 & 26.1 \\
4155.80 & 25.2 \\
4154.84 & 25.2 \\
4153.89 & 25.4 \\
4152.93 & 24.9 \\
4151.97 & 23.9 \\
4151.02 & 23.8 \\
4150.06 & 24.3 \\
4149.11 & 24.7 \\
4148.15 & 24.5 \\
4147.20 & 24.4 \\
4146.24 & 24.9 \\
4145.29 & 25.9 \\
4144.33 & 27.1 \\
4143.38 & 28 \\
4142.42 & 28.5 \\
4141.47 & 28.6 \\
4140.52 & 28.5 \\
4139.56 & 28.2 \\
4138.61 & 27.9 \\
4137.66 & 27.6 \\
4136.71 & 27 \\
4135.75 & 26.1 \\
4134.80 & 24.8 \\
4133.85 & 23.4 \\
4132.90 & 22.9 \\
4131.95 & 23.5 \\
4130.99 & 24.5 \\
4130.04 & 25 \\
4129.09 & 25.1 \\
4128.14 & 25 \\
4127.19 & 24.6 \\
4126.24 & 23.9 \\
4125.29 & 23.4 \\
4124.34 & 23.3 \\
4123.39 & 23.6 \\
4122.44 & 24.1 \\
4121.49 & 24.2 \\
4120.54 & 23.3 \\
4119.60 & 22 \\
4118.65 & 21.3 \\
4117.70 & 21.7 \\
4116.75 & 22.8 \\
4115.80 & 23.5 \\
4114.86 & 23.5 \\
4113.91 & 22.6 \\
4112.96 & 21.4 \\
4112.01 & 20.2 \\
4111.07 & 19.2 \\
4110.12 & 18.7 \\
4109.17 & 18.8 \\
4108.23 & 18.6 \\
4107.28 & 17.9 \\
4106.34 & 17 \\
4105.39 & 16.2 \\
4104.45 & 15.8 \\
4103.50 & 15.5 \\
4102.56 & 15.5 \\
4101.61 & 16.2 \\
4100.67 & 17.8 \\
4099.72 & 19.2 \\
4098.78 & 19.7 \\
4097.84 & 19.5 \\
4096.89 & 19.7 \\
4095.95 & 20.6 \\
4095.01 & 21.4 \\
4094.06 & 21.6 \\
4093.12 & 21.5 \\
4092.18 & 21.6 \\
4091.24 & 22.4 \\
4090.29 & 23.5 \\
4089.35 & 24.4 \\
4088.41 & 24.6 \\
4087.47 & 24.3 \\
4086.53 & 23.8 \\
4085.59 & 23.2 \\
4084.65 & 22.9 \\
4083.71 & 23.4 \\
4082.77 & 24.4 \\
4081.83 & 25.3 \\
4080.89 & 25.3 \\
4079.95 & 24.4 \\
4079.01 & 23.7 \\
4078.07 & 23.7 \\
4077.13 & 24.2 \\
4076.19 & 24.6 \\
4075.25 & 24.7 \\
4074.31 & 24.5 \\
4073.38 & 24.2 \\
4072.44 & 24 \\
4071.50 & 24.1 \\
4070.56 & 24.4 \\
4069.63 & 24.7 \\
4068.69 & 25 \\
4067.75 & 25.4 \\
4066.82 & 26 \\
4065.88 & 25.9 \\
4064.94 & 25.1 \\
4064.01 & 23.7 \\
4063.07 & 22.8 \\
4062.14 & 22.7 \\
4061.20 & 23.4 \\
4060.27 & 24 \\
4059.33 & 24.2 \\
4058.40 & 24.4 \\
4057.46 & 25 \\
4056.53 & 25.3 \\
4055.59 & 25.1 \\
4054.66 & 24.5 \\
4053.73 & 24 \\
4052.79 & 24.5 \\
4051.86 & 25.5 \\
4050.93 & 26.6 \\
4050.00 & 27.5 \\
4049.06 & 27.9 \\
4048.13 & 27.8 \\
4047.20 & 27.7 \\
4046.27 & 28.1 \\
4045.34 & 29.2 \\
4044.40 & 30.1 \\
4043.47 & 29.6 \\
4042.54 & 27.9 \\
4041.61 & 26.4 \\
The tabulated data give 4.0 angstrom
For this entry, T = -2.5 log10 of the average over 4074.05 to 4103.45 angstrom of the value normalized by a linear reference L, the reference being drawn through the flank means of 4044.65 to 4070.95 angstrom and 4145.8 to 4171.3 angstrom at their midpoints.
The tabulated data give 0.15 mag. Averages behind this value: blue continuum 25.4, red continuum 25.7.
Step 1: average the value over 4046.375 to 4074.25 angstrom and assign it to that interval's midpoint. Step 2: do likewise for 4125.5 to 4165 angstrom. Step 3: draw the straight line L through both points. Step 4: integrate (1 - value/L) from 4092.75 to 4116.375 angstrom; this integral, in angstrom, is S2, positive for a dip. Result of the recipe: 5.75 angstrom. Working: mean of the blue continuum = 25.1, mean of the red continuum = 25.9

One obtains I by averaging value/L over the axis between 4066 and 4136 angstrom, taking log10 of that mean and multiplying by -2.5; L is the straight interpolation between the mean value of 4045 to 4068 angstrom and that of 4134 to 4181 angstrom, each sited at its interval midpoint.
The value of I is 0.144 mag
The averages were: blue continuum 25.4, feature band 22.4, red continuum 25.8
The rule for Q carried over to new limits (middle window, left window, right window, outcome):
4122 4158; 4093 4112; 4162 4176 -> -4.9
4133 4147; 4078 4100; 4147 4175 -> -1.1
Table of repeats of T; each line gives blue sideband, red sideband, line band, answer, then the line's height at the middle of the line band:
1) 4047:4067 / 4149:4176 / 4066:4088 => 0.04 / 25.2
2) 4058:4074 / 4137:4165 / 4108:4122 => 0.19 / 25.5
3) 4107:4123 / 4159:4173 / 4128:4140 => -0.10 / 23.2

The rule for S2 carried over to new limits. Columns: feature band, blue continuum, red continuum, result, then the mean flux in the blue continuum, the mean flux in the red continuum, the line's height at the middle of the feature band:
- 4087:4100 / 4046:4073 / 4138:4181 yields 1.84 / 25.1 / 25.7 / 25.3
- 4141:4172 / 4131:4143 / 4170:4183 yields -1.03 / 26.3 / 24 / 25.2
